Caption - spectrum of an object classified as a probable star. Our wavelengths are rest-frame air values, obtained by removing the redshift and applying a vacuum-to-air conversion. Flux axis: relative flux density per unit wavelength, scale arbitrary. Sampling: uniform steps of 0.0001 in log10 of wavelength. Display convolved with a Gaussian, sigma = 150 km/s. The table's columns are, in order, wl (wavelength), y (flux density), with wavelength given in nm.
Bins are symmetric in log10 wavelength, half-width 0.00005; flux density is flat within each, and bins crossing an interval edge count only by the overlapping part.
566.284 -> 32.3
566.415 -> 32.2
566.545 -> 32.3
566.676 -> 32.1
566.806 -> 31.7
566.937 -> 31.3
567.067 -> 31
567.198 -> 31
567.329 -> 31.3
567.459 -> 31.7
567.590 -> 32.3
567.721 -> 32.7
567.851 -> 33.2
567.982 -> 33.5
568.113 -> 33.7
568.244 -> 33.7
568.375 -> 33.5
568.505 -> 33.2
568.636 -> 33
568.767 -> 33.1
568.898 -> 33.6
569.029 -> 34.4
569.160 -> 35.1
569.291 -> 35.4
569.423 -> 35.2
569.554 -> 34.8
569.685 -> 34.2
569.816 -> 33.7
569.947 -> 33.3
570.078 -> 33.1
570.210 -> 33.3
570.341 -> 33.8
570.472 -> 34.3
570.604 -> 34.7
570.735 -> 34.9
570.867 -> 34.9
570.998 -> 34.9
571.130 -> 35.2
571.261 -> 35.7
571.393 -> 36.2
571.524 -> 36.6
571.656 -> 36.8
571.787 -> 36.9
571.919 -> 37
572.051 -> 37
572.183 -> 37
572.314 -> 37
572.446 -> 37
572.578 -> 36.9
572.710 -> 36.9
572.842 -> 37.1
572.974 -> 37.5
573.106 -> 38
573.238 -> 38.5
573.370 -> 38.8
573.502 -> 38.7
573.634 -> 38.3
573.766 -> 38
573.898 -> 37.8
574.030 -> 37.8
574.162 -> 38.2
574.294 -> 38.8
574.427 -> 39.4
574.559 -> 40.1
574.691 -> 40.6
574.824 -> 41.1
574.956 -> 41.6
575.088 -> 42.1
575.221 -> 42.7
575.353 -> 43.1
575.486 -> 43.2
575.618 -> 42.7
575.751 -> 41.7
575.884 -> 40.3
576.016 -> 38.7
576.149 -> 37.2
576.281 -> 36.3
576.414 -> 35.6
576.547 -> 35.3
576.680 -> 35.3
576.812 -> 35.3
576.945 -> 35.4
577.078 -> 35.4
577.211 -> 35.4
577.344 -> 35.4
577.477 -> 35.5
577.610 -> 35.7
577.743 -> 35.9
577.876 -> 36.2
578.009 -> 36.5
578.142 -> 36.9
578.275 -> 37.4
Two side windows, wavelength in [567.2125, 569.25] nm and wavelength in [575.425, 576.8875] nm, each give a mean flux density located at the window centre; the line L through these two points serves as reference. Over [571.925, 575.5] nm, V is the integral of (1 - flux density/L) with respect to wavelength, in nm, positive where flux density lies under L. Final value -0.21 nm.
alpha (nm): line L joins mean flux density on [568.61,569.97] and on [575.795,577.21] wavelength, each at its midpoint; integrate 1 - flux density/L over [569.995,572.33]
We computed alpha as -0.04 nm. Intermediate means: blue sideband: 34.2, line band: 35.5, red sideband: 36.5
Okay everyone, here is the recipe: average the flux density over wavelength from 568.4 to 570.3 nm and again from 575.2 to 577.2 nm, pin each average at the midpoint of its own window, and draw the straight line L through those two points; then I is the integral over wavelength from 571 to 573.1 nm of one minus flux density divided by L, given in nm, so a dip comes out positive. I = -0.06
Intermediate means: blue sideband 34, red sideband 38.4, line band 36.7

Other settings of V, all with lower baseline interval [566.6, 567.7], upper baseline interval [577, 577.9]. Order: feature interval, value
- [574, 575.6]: -0.291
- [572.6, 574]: -0.162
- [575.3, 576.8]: -0.164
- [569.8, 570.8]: -0.033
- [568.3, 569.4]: -0.058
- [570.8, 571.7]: -0.069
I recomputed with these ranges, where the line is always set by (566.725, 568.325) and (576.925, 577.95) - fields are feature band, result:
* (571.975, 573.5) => -0.15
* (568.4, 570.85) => -0.08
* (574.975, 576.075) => -0.22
